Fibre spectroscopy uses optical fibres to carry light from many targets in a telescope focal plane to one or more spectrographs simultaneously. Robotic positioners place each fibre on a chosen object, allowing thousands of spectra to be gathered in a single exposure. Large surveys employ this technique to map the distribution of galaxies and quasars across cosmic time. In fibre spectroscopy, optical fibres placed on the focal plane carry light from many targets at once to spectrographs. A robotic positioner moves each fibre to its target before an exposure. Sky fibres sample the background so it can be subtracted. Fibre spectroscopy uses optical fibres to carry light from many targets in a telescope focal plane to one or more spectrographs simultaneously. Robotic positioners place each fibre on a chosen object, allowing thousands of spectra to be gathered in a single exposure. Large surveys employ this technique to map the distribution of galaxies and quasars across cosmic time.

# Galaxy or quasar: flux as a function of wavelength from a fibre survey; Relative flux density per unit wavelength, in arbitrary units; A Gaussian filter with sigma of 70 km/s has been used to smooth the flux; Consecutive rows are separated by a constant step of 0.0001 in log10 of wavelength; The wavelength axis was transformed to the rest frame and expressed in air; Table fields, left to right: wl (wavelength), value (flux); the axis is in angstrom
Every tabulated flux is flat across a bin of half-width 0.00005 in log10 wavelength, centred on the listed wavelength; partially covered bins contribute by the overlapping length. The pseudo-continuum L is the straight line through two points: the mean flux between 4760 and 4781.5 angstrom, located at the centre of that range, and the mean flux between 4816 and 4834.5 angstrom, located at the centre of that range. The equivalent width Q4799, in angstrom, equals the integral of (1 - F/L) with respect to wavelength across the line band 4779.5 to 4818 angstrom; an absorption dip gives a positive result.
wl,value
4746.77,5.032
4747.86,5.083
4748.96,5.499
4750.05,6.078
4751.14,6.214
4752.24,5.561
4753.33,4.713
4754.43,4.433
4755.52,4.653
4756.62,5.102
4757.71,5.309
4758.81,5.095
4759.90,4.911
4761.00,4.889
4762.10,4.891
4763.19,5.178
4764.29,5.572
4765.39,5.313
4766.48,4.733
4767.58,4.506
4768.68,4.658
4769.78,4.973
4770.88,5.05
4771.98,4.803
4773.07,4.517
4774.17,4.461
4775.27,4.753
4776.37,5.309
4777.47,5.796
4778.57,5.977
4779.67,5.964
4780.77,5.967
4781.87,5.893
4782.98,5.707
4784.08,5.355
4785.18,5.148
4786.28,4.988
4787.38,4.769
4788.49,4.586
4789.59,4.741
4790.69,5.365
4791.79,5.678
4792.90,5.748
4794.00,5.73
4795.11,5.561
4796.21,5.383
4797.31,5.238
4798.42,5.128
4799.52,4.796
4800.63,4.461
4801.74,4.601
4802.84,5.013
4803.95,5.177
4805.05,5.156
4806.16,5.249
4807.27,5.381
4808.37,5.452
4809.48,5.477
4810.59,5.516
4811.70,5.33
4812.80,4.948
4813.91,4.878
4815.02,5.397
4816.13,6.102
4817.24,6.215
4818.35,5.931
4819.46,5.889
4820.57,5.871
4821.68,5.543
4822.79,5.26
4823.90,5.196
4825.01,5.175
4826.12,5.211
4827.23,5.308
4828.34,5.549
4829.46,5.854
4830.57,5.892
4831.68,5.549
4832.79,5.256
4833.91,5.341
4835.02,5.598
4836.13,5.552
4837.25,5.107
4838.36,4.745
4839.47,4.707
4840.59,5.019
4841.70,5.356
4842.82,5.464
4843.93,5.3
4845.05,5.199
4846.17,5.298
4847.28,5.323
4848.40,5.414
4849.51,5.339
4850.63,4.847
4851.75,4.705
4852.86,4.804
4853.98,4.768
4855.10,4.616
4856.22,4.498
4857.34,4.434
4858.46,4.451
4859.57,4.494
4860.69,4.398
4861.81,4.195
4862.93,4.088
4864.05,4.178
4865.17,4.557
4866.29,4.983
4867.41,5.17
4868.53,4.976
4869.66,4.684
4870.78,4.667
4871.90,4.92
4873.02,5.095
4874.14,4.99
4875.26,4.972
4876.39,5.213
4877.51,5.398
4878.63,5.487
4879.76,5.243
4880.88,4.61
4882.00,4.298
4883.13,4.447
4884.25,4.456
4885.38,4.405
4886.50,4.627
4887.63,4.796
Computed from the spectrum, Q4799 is 0.3 angstrom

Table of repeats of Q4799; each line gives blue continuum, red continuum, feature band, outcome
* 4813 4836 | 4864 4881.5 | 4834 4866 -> 2.2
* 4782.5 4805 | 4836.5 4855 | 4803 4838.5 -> -2.3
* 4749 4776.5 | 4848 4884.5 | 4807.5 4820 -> -1.7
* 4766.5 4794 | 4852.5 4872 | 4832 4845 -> -1.3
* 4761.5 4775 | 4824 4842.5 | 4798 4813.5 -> 0.1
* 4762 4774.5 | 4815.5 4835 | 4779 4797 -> -1.0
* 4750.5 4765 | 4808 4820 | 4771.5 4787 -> -0.1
